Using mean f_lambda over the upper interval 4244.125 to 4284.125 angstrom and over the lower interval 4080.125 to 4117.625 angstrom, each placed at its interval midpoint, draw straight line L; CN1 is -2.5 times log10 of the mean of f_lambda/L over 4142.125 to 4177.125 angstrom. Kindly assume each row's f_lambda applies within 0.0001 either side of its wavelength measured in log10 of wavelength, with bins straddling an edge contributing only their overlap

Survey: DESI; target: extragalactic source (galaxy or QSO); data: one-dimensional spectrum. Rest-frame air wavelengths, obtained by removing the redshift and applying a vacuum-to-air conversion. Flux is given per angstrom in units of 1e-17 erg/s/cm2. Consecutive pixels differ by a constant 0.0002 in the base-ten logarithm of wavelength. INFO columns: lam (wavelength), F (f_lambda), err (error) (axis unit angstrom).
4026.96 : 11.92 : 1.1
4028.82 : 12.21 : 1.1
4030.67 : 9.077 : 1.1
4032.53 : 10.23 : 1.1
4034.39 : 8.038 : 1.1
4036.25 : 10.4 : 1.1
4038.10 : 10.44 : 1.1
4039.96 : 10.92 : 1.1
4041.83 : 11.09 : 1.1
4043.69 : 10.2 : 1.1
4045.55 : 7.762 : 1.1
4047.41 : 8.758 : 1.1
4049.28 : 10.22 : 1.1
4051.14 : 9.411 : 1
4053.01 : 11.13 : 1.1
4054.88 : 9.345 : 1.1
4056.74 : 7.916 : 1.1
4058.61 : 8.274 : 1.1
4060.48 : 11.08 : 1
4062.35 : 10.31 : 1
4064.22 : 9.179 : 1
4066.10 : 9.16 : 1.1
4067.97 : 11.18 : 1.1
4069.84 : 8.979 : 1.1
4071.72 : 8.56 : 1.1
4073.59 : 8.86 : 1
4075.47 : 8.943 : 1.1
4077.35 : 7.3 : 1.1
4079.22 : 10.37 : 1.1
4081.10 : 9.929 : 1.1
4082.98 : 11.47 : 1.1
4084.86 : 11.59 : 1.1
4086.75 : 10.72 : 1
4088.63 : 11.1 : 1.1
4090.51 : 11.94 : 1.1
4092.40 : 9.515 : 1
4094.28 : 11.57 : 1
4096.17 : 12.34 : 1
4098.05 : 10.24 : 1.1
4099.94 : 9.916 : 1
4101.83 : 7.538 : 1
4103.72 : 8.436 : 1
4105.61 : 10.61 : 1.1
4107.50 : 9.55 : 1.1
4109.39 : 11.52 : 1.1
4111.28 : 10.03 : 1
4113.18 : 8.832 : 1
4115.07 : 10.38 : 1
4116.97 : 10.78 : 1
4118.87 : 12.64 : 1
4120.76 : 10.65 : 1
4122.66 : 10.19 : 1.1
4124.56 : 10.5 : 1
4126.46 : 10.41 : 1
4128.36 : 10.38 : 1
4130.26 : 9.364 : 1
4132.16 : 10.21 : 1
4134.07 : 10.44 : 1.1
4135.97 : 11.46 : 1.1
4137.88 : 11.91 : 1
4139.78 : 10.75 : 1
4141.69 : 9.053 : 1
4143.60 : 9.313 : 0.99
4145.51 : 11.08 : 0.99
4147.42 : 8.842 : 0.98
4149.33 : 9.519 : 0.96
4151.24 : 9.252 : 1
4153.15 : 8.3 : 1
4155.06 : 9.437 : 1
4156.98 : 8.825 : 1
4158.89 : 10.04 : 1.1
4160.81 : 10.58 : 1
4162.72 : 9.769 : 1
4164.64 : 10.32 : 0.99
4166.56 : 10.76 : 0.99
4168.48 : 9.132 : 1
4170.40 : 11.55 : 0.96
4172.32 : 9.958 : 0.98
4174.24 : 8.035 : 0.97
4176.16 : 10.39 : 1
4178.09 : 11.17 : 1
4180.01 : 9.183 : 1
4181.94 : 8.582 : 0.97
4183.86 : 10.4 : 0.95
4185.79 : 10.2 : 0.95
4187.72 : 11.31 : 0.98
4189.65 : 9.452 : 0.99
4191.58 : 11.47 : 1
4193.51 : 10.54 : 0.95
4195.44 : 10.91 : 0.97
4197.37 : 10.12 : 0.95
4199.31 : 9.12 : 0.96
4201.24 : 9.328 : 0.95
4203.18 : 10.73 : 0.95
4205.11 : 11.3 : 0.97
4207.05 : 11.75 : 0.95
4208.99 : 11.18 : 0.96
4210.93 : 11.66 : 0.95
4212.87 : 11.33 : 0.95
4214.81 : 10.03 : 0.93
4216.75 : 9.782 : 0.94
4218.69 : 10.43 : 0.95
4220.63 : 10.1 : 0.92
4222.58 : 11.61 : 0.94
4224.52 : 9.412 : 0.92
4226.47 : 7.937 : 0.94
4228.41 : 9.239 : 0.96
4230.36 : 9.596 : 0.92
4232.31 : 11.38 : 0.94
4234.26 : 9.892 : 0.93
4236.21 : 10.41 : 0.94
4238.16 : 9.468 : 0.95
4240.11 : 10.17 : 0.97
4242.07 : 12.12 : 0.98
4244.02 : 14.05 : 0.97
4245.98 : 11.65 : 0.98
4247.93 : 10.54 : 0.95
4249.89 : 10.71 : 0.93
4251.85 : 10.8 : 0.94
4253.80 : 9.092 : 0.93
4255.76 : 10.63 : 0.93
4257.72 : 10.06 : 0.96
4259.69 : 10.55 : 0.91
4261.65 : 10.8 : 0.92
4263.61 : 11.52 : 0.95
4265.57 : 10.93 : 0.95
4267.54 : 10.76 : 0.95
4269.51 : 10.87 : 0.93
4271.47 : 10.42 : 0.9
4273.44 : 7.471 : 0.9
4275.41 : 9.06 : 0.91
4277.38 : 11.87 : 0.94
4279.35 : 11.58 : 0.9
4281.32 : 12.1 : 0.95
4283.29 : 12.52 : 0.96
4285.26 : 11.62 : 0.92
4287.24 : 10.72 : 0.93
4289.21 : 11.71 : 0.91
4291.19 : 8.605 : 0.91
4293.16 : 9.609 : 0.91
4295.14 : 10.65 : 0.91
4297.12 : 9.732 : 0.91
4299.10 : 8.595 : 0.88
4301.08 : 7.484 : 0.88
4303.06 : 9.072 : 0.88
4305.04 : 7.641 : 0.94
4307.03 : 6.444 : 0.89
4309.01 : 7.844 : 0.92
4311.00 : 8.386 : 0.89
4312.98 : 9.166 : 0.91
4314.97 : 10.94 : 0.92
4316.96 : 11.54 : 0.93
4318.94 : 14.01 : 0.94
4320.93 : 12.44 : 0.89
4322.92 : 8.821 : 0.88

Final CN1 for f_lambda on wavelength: 0.09 mag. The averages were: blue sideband 10.4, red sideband 10.8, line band 9.72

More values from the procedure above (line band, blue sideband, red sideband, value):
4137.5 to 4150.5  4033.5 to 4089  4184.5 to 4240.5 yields 0.01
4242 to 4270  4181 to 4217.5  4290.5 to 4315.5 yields -0.15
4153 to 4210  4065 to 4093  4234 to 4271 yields 0.03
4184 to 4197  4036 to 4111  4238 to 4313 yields -0.05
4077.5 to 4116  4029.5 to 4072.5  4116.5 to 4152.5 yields -0.03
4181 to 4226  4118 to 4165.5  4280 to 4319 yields -0.05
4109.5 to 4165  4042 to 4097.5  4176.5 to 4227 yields 0.00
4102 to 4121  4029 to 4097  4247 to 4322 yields -0.02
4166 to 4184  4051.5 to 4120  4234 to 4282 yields 0.05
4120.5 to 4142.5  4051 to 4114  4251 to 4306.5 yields -0.05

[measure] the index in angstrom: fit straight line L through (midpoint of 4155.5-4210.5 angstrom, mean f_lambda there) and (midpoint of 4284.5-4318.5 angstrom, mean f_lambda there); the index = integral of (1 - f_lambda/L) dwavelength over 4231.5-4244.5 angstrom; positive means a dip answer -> -1.4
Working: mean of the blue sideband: 10.2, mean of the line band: 11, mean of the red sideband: 9.46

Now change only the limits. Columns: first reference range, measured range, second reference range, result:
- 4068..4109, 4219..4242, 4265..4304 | 0.4 angstrom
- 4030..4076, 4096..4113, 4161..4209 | 0.0 angstrom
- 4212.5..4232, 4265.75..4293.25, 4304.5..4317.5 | -4.4 angstrom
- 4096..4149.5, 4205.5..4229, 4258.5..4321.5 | -0.5 angstrom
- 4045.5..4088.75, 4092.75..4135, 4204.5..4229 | -1.6 angstrom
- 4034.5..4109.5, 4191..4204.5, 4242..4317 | -0.3 angstrom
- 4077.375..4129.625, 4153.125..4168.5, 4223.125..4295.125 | 1.0 angstrom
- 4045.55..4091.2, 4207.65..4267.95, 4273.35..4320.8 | -3.8 angstrom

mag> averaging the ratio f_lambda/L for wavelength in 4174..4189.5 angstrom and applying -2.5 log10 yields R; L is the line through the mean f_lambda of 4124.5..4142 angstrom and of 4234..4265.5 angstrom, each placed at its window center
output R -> 0.07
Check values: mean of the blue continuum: 10.5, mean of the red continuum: 10.8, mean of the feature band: 9.97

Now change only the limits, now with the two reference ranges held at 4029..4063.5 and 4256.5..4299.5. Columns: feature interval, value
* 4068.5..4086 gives 0.03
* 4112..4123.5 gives -0.06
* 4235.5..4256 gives -0.05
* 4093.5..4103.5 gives -0.02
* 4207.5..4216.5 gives -0.07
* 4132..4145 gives -0.04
